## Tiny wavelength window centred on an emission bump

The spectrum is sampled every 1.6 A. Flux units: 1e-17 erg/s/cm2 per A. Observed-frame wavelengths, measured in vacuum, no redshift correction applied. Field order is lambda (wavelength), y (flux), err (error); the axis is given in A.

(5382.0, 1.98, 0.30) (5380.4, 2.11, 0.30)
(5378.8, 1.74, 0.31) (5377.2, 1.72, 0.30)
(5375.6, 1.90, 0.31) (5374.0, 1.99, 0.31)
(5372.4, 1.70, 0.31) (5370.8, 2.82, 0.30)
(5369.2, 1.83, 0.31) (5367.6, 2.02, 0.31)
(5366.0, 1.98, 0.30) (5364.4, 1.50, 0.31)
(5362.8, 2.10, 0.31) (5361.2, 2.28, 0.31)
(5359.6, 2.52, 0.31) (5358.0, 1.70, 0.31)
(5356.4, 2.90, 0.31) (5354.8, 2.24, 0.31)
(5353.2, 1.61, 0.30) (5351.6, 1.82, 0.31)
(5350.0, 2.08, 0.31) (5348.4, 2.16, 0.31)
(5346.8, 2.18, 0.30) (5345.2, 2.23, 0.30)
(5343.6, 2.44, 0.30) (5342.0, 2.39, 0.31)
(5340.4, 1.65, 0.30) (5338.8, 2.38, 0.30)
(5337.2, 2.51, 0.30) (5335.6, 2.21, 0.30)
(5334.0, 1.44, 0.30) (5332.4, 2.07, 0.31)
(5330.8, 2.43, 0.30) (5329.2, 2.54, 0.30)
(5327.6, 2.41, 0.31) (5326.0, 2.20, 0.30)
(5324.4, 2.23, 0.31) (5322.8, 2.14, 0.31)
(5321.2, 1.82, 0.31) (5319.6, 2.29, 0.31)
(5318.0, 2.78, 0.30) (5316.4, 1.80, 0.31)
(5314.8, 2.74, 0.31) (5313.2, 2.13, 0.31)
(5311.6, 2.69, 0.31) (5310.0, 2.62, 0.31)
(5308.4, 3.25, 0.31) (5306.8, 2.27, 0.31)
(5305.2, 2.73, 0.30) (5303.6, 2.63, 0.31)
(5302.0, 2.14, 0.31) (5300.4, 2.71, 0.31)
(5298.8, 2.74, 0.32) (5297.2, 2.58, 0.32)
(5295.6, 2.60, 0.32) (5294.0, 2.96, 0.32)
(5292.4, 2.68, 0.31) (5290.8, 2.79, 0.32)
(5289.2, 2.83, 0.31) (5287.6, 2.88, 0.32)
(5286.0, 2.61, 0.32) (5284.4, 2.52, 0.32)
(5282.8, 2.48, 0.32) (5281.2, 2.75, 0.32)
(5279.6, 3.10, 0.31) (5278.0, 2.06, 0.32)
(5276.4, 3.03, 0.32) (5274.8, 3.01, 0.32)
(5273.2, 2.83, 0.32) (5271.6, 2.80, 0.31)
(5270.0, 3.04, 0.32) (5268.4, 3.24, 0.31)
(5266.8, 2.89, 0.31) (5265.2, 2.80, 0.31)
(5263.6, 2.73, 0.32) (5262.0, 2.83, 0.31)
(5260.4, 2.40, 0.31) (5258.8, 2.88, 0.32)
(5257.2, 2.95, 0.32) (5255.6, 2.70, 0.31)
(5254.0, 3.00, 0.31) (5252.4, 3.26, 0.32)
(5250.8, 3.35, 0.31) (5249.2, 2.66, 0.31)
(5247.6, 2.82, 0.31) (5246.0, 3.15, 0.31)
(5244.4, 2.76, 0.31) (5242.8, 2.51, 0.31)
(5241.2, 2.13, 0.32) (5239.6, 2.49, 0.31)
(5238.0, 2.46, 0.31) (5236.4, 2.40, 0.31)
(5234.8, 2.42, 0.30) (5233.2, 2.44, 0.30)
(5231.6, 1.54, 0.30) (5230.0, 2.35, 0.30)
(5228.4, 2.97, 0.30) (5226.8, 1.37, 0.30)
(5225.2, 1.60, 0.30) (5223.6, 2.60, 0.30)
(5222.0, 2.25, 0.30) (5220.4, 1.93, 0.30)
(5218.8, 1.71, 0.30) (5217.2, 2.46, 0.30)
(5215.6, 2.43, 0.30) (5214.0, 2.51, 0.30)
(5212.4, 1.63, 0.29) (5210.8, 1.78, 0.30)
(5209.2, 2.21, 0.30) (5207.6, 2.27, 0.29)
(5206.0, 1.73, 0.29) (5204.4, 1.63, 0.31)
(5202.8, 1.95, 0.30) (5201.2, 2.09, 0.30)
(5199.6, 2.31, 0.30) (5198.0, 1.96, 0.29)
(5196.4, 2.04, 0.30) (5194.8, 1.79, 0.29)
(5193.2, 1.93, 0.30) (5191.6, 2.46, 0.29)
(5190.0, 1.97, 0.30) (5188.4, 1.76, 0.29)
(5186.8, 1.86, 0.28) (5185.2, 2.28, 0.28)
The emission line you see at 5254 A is Mg II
